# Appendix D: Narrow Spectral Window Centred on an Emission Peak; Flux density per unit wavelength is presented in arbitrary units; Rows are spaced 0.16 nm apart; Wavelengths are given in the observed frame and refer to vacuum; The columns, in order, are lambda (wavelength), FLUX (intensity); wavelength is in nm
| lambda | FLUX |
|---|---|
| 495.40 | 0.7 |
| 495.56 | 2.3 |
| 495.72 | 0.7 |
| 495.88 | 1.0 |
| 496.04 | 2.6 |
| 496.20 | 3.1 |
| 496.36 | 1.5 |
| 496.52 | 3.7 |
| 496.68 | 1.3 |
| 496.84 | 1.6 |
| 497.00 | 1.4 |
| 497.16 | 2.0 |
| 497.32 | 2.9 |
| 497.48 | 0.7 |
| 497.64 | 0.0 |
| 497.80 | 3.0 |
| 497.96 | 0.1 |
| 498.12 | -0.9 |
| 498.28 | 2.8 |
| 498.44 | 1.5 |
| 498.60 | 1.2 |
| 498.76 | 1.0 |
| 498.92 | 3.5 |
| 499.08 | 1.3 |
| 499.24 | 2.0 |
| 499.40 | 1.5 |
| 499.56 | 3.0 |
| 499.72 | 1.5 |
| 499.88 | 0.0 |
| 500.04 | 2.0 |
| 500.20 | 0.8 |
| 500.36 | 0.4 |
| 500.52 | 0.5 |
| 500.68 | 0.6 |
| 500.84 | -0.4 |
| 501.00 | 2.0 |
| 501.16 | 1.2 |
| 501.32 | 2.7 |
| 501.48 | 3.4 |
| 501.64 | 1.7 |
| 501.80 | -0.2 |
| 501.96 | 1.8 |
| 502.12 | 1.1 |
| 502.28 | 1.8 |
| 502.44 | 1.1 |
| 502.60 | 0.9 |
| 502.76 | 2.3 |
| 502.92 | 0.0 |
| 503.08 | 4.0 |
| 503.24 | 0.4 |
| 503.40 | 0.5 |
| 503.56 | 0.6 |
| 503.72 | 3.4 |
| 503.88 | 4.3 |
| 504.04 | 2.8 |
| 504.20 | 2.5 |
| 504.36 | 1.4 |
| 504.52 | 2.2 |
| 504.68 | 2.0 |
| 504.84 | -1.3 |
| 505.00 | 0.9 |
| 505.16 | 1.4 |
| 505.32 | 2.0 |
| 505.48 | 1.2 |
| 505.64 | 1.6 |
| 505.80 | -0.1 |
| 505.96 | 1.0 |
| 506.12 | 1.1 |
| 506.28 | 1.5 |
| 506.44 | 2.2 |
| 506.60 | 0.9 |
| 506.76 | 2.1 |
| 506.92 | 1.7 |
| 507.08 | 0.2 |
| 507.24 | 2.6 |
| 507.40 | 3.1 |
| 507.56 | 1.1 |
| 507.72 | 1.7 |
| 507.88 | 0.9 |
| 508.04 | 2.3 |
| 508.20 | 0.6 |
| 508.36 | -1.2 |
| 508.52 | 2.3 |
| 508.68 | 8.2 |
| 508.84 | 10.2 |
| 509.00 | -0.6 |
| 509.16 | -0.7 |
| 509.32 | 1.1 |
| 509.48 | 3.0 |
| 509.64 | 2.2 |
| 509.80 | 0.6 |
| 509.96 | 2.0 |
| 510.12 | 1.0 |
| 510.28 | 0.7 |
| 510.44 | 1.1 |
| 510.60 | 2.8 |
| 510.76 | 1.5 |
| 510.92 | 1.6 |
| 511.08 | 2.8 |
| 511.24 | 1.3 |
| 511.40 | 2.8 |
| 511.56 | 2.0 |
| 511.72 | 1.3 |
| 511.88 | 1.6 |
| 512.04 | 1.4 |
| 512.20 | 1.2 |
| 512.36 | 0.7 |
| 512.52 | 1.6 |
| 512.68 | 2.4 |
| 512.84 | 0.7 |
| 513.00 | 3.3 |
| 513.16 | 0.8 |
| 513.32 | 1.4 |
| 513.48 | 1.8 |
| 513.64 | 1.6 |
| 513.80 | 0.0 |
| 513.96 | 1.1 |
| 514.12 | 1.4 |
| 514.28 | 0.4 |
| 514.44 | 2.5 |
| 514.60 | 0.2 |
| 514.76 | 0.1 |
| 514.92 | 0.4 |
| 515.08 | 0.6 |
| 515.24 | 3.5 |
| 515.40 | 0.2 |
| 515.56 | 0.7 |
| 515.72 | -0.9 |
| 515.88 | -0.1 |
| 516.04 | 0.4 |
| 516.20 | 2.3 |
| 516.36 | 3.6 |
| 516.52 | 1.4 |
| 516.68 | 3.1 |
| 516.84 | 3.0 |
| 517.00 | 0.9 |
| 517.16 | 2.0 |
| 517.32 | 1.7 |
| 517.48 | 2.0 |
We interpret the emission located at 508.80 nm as H-beta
